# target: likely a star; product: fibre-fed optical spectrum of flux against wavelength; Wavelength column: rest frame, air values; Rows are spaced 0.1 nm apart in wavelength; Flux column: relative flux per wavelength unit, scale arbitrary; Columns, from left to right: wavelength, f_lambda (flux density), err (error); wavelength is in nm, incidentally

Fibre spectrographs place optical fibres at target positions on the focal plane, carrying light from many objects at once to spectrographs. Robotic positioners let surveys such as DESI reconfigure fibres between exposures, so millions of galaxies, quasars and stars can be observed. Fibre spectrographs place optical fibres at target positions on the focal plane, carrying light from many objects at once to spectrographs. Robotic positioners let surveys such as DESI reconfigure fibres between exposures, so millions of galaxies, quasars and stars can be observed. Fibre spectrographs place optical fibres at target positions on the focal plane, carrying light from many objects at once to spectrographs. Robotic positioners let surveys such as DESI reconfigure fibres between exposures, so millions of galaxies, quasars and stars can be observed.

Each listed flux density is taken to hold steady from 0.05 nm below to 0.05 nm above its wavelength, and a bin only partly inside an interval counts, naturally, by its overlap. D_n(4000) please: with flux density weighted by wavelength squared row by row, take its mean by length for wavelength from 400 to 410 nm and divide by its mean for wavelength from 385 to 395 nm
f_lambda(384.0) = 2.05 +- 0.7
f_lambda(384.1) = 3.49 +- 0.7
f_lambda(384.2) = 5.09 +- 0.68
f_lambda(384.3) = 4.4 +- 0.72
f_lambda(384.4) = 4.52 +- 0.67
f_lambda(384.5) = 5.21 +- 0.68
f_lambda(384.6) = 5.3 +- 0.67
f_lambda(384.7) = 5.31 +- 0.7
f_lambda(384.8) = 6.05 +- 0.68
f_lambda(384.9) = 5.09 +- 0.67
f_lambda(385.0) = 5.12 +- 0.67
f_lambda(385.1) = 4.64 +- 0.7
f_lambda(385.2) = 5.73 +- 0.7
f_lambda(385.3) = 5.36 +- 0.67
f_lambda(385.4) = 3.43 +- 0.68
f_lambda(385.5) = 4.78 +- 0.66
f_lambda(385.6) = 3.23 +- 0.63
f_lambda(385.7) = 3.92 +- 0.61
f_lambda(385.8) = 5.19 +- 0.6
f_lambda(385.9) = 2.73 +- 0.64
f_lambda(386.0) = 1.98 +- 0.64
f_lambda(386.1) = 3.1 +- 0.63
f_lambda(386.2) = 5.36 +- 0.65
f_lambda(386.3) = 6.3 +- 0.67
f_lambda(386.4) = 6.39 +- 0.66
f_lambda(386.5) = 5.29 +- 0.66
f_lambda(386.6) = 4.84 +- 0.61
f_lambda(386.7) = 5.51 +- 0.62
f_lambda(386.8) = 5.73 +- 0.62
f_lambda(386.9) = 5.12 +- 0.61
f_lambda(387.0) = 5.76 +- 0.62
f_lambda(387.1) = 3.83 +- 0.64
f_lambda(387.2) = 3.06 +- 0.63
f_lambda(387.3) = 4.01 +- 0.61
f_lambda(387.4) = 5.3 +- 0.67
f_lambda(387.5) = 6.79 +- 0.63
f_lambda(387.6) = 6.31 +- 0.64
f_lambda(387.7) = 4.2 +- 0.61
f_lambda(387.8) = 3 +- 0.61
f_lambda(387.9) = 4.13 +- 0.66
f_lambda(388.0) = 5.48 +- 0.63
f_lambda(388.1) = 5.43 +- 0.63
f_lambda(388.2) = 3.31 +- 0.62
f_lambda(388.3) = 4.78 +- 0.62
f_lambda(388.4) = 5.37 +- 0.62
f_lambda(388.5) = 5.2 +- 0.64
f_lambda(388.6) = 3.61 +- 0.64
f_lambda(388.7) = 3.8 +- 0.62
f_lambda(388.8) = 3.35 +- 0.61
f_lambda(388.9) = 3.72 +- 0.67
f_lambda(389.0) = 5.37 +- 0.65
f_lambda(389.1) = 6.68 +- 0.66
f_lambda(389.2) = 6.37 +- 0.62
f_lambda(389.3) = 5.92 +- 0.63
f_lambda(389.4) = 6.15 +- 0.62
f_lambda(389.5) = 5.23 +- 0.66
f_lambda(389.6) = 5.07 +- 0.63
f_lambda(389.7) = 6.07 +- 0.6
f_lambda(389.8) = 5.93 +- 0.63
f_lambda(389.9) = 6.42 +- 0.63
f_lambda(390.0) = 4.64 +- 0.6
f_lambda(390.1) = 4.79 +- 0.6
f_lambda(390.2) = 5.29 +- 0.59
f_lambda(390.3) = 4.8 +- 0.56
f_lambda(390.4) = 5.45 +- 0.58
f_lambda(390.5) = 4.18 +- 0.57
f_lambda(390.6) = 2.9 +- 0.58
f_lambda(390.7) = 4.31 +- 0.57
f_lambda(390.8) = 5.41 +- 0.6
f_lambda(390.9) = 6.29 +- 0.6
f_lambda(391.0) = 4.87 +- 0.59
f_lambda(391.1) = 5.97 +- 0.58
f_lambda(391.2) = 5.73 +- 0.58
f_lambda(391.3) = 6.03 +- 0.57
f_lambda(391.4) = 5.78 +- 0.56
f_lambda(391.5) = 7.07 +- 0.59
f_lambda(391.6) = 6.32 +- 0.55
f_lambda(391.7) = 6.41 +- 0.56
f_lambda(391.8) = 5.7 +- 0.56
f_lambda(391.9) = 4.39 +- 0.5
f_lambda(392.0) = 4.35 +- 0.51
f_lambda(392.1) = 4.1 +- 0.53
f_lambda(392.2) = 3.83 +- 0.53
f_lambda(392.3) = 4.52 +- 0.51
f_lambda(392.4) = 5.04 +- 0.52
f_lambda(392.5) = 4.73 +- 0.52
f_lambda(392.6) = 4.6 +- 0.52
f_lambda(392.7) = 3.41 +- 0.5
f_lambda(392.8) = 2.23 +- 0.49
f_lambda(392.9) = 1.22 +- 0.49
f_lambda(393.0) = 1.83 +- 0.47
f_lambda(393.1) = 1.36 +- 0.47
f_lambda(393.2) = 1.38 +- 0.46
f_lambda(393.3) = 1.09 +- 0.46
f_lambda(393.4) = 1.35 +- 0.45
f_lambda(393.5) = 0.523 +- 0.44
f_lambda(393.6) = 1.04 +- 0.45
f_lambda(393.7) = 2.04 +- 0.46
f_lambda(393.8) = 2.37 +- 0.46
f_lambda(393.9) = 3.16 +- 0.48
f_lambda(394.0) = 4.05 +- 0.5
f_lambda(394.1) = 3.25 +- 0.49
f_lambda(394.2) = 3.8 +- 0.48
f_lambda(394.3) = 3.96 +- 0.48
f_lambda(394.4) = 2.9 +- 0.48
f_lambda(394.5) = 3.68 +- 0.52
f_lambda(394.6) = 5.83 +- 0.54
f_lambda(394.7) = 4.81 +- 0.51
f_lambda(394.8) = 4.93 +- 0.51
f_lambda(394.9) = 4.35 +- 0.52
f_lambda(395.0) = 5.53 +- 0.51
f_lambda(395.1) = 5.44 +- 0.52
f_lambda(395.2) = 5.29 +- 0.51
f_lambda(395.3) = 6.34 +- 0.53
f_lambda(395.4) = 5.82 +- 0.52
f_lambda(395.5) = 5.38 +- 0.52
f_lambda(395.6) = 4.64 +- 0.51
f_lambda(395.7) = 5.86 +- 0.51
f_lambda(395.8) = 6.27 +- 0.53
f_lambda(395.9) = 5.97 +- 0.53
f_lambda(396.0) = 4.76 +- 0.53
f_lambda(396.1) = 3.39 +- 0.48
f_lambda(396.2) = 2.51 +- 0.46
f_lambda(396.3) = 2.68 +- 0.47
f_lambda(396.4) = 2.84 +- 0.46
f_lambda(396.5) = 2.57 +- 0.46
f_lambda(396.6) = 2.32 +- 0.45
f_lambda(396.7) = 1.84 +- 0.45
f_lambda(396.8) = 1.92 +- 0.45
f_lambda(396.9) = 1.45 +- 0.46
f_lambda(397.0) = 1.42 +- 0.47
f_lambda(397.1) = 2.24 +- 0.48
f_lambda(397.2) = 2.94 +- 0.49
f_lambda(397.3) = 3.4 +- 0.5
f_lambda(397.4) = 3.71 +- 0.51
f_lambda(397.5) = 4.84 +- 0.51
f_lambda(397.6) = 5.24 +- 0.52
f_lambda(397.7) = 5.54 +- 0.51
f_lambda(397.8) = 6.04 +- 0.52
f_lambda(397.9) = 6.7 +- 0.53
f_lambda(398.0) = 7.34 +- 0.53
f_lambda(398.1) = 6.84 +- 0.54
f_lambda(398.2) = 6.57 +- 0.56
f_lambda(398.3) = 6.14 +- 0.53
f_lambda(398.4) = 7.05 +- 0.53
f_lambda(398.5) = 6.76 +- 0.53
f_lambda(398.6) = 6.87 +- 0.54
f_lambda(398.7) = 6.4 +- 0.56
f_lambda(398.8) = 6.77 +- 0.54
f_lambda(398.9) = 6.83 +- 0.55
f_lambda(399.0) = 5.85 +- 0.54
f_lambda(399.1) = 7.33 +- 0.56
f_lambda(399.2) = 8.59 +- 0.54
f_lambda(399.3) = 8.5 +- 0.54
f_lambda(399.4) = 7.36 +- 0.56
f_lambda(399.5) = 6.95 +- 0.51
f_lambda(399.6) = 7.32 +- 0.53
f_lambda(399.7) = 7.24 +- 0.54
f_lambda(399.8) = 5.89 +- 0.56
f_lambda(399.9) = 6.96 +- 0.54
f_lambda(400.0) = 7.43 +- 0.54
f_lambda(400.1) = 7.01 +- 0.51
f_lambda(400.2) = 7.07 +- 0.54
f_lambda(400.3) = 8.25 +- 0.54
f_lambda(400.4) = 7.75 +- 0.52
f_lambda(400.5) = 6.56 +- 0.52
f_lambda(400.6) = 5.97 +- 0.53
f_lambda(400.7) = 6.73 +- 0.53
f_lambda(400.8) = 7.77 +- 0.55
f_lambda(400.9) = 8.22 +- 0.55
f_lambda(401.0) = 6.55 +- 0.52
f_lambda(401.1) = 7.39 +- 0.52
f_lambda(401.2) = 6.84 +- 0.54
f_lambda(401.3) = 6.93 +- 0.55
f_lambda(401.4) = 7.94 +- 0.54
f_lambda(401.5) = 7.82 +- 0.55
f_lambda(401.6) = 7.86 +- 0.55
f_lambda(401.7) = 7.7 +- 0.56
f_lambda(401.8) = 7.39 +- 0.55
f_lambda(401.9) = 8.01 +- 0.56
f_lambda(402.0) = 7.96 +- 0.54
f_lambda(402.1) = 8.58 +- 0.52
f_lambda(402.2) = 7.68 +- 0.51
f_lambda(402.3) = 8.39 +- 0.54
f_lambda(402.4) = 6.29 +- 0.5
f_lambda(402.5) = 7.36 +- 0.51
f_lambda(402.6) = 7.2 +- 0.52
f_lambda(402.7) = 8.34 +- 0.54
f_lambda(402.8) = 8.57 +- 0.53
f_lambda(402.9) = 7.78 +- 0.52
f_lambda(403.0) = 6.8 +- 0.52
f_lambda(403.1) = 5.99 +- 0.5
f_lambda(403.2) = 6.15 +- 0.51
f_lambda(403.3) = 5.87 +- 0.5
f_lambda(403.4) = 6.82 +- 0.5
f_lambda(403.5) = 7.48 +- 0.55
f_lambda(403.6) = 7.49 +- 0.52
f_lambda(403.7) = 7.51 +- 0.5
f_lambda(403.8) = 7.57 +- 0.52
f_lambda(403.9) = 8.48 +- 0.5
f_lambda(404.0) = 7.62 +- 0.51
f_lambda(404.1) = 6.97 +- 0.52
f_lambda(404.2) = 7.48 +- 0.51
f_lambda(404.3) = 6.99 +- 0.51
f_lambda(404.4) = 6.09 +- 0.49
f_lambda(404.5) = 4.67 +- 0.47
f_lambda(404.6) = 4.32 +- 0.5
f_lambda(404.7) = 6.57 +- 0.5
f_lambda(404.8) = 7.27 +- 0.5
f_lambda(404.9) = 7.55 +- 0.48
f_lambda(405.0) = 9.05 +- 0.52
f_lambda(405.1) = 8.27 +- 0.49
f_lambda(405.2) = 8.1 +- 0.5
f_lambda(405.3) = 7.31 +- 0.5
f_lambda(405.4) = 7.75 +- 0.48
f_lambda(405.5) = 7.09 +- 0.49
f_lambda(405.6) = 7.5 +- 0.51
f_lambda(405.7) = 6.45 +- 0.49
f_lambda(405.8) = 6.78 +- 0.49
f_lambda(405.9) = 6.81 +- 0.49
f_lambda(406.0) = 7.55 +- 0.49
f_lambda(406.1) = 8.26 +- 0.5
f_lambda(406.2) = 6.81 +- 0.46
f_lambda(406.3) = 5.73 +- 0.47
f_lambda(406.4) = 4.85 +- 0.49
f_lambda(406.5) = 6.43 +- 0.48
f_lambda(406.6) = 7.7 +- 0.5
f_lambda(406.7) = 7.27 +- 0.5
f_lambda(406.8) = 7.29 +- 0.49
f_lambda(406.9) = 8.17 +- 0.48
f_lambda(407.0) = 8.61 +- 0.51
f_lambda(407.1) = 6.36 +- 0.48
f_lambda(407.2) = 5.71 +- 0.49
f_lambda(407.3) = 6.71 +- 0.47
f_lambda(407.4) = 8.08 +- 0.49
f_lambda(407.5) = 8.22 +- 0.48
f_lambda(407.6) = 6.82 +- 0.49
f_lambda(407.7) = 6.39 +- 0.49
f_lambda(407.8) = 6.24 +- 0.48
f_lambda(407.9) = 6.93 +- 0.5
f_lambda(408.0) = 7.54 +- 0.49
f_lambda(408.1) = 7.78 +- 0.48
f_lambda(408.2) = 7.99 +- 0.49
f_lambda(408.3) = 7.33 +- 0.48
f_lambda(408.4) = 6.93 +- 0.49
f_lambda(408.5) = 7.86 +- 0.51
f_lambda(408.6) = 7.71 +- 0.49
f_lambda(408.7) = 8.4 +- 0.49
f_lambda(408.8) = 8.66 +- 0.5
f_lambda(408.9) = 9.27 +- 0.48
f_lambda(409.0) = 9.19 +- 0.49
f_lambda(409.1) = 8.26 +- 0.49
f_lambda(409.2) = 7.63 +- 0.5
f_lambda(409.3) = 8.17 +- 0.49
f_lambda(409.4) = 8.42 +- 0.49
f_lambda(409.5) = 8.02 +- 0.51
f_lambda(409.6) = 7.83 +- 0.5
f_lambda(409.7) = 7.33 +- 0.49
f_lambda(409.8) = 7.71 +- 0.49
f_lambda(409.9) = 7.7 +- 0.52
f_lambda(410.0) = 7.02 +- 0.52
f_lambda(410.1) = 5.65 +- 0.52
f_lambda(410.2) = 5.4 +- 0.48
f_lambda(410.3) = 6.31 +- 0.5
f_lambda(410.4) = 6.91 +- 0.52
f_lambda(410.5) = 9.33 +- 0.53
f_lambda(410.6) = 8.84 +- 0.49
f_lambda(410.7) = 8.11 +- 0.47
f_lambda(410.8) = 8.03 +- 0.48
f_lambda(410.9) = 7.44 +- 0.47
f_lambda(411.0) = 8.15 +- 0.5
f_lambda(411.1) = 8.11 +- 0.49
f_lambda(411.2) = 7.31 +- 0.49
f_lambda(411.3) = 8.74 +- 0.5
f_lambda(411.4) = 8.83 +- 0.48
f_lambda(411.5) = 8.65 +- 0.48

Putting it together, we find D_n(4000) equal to 1.8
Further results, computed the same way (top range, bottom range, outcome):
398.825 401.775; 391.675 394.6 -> 2.35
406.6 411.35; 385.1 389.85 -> 1.76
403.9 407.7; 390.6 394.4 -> 1.96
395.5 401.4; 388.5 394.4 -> 1.39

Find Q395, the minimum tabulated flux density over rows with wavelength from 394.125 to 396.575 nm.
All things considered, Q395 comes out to 2.51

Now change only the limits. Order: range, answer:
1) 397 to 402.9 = 1.42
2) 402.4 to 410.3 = 4.32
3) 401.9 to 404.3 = 5.87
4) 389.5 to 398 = 0.523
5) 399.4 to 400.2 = 5.89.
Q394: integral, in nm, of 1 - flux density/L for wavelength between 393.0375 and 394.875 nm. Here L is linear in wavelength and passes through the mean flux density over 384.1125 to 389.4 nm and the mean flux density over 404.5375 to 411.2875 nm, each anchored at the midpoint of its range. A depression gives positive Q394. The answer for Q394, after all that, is 0.91 nm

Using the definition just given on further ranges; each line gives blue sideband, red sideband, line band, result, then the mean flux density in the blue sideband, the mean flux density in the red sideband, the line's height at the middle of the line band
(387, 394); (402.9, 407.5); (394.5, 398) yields 0.73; 4.42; 7.05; 5.45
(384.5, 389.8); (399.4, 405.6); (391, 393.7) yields 0.86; 4.87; 7.26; 5.68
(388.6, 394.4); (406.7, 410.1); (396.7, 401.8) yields -0.38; 4.29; 7.61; 5.81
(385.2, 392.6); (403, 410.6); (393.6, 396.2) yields 0.59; 4.95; 7.27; 5.72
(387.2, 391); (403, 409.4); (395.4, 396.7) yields 0.40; 4.97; 7.26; 5.9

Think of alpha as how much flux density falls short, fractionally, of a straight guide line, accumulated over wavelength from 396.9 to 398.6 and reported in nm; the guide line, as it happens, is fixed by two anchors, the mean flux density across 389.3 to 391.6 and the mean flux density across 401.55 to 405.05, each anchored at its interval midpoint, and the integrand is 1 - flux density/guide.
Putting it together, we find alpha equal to 0.36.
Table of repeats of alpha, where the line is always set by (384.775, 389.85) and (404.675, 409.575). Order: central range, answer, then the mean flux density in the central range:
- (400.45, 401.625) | -0.093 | 7.2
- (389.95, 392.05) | 0.031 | 5.27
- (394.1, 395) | 0.236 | 4.29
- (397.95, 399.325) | -0.131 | 6.96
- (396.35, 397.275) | 0.591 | 2.2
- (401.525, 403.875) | -0.190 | 7.44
